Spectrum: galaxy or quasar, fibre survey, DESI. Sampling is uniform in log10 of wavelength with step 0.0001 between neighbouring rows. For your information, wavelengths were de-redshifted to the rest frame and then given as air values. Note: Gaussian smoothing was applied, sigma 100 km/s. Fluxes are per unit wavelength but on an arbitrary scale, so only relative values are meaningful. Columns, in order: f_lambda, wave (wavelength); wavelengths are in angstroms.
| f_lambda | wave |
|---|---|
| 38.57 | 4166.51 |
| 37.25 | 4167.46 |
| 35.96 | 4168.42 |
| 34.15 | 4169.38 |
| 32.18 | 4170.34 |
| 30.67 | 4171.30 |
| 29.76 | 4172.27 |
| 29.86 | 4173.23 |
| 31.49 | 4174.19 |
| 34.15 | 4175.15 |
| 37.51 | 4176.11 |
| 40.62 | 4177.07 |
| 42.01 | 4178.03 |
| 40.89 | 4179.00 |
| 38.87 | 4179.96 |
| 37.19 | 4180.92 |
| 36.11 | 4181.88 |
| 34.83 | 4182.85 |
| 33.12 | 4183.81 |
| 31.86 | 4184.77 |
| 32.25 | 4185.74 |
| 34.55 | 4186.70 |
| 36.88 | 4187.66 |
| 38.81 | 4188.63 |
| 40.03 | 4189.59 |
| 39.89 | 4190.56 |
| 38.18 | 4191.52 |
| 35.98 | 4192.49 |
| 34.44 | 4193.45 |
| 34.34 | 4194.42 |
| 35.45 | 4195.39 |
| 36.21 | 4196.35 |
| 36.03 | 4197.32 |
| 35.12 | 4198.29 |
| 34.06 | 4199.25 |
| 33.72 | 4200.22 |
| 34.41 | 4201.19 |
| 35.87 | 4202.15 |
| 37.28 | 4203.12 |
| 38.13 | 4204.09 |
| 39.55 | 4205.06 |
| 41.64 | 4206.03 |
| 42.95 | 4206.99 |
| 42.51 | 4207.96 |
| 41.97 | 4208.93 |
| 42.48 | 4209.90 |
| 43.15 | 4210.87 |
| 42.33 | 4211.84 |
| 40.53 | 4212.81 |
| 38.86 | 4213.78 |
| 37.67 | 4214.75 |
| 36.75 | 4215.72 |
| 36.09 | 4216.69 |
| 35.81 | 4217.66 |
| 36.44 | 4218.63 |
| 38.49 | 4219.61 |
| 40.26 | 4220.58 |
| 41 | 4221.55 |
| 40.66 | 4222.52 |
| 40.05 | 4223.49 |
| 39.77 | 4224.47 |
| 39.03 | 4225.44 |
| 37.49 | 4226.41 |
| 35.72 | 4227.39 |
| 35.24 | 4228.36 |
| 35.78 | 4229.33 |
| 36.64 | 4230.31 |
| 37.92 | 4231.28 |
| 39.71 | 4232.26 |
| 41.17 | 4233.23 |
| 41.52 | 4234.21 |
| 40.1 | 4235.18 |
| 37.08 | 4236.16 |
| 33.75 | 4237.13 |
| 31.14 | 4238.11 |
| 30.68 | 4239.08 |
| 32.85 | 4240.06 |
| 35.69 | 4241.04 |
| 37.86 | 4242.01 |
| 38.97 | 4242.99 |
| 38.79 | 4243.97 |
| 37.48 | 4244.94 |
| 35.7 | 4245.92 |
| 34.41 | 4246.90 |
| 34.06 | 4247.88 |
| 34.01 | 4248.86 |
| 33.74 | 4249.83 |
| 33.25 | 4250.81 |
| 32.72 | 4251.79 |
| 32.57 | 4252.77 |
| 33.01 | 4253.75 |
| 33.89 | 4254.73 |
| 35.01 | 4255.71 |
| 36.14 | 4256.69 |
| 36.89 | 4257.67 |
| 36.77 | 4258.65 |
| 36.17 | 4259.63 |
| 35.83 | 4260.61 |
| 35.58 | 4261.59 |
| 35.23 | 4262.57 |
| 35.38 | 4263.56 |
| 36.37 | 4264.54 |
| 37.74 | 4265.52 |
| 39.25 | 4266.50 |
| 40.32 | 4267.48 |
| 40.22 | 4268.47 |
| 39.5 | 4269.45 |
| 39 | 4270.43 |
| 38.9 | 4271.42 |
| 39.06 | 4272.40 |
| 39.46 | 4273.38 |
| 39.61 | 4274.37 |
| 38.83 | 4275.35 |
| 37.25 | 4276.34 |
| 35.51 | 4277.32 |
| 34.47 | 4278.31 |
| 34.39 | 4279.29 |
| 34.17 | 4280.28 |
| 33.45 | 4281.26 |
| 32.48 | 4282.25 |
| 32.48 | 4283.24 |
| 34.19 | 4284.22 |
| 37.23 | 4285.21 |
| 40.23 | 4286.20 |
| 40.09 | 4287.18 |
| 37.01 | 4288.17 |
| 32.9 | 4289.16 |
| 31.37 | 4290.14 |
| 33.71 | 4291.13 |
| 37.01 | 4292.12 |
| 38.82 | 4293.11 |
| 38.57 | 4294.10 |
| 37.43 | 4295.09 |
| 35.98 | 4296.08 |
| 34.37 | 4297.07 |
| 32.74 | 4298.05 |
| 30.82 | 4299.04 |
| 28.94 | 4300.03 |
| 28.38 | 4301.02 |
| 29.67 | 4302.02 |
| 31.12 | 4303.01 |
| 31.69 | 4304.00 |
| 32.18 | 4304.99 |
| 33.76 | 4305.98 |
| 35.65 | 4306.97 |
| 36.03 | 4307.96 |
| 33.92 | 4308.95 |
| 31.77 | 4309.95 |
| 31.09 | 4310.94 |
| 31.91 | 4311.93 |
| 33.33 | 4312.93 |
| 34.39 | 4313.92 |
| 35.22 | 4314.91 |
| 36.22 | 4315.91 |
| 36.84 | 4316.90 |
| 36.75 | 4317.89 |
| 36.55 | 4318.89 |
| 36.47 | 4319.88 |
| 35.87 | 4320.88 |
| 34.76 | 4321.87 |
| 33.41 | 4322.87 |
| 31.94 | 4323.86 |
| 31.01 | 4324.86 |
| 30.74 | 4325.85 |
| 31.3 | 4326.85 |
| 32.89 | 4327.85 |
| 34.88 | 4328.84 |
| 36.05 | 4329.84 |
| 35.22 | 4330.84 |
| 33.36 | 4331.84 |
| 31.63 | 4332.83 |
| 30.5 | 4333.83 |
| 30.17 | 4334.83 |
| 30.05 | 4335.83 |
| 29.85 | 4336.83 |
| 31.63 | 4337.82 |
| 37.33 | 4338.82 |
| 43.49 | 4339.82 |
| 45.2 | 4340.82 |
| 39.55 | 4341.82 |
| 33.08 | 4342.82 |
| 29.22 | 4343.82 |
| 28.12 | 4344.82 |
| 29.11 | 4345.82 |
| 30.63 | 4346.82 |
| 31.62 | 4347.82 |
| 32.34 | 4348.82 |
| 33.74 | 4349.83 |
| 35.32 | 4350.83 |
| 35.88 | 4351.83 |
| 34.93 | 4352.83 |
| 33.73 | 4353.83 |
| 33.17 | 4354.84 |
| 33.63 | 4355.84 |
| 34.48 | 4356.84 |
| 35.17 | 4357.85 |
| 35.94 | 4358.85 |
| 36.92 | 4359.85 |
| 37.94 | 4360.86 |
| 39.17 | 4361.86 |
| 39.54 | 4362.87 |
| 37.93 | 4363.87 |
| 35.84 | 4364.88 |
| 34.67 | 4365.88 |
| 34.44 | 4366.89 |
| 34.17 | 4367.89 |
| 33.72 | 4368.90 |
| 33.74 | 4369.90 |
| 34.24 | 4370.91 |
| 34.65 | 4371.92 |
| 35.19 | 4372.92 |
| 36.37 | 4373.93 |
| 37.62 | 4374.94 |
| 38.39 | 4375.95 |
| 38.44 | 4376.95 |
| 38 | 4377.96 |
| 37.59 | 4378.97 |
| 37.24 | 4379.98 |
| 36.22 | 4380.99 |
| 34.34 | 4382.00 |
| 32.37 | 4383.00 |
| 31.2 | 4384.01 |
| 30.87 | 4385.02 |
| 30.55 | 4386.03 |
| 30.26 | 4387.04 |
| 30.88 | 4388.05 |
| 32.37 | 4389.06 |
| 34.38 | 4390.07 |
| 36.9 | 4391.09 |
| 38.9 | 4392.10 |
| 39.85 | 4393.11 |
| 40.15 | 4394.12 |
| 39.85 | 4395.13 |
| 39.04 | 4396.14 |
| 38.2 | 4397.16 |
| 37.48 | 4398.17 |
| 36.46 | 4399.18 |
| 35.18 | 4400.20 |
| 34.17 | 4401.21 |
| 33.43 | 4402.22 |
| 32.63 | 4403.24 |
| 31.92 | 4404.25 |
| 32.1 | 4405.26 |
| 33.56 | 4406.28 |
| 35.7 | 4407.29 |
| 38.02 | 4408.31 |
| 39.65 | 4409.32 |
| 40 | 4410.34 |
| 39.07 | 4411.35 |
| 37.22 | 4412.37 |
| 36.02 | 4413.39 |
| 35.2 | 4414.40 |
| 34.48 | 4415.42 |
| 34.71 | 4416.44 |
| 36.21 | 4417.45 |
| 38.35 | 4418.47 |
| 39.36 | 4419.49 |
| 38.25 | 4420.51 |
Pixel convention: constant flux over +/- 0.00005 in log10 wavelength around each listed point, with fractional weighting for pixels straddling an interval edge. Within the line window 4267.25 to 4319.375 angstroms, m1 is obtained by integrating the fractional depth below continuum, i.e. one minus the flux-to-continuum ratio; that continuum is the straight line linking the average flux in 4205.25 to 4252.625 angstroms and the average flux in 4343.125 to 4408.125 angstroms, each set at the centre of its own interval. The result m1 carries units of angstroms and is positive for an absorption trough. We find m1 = 1.8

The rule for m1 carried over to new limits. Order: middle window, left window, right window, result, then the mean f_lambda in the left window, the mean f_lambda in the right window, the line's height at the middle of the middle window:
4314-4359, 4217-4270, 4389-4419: 3.2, 36.7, 36.4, 36.5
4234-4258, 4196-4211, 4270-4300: 1.2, 38.4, 35.9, 37.1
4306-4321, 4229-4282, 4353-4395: 0.5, 36.4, 35.4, 35.9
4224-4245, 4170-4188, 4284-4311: -1.4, 35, 34.2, 34.6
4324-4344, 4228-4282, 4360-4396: 1.1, 36.4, 35.7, 35.9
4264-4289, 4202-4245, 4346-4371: -0.1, 38.4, 34.9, 37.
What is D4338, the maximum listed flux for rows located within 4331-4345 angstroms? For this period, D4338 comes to 45.2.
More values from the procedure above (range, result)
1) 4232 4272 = 41.52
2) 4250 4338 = 40.32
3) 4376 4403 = 40.15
